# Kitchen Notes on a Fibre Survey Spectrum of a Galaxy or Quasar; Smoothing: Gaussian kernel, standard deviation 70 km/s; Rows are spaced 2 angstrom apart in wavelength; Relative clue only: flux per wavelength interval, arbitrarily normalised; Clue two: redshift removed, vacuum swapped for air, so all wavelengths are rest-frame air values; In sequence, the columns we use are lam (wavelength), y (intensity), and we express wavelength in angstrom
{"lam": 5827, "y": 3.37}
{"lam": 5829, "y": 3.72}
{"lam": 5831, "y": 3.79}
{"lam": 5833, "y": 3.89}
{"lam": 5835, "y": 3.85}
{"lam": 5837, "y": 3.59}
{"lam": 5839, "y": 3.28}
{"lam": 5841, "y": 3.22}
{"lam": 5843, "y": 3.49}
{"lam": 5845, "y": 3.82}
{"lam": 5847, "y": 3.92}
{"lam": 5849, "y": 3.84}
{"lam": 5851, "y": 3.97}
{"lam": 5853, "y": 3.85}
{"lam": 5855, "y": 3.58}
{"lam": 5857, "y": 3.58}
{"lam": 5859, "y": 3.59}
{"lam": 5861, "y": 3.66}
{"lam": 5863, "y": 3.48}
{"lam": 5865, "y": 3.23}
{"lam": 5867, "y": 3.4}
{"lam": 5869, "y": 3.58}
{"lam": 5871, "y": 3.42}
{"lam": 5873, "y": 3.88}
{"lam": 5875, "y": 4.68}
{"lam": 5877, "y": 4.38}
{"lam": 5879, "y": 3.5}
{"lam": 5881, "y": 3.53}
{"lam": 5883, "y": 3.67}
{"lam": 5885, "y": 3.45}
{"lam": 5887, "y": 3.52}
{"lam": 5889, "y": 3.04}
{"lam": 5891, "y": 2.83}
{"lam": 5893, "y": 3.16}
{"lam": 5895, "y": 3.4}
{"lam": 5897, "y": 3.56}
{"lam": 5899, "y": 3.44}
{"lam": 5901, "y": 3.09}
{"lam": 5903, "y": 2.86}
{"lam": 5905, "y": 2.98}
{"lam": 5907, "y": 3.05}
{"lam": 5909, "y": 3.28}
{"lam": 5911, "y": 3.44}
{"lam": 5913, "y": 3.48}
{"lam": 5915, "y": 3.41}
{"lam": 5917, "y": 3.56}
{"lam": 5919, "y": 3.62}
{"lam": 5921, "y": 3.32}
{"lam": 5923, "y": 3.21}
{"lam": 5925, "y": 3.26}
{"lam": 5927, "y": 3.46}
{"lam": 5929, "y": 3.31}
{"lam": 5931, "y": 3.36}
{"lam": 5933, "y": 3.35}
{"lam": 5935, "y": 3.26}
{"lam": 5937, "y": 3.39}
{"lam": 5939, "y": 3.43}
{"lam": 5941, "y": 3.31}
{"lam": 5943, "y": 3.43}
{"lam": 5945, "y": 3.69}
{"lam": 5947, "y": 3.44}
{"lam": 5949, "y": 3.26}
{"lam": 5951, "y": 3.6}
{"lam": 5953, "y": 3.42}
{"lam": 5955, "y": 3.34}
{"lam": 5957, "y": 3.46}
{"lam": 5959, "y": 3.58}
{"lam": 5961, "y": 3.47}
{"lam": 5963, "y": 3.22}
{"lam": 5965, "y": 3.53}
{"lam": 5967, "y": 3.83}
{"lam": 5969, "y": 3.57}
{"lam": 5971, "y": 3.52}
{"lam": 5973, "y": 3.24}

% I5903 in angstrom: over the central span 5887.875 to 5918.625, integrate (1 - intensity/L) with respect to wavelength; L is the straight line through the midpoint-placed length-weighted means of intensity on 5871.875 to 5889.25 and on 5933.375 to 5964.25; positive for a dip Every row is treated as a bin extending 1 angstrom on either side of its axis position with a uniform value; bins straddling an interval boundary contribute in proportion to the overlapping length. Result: 3.4 angstrom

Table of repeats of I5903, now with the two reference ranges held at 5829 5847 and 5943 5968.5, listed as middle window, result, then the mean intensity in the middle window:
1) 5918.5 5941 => 1.1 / 3.35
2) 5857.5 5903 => 1.0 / 3.51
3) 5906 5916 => 0.6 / 3.33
